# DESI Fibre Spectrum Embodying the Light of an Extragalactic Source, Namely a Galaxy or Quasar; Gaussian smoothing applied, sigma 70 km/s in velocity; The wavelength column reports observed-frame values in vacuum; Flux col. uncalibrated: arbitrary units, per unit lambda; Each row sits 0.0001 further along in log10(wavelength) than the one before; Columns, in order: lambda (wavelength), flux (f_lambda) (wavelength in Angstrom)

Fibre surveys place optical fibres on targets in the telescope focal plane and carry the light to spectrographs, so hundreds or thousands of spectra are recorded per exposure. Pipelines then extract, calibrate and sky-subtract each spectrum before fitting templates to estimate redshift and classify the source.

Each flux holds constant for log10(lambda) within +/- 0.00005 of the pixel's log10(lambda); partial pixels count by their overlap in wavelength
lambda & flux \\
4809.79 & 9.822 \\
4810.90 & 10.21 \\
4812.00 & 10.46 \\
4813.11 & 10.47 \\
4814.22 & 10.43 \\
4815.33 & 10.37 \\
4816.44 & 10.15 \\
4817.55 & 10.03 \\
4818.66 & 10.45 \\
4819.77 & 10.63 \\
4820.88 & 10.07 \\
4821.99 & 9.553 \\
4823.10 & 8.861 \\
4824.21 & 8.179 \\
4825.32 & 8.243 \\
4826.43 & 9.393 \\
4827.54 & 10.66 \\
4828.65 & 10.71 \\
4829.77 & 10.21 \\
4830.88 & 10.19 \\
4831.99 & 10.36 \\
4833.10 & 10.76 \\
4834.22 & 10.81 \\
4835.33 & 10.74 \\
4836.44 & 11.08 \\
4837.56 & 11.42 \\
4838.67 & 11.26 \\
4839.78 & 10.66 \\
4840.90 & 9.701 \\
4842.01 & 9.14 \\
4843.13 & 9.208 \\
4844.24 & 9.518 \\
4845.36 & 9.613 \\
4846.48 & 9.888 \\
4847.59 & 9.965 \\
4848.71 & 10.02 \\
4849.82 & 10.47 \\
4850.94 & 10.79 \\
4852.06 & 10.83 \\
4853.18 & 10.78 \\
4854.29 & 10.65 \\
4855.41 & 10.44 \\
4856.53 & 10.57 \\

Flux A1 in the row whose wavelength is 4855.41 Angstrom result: 10.44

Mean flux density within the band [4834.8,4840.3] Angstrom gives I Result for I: 11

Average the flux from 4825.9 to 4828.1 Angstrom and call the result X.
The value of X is 10.1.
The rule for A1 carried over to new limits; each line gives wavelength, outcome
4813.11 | 10.47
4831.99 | 10.36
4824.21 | 8.179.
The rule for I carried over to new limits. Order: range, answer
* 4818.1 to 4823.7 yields 9.9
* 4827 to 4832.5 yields 10.4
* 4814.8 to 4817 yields 10.2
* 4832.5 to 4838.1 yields 10.9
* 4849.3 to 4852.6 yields 10.7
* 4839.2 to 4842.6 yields 9.84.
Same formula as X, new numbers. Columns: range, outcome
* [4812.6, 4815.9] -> 10.4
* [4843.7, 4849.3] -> 9.81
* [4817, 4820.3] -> 10.4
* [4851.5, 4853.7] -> 10.8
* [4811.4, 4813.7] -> 10.5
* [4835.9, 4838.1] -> 11.2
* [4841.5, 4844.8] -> 9.29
